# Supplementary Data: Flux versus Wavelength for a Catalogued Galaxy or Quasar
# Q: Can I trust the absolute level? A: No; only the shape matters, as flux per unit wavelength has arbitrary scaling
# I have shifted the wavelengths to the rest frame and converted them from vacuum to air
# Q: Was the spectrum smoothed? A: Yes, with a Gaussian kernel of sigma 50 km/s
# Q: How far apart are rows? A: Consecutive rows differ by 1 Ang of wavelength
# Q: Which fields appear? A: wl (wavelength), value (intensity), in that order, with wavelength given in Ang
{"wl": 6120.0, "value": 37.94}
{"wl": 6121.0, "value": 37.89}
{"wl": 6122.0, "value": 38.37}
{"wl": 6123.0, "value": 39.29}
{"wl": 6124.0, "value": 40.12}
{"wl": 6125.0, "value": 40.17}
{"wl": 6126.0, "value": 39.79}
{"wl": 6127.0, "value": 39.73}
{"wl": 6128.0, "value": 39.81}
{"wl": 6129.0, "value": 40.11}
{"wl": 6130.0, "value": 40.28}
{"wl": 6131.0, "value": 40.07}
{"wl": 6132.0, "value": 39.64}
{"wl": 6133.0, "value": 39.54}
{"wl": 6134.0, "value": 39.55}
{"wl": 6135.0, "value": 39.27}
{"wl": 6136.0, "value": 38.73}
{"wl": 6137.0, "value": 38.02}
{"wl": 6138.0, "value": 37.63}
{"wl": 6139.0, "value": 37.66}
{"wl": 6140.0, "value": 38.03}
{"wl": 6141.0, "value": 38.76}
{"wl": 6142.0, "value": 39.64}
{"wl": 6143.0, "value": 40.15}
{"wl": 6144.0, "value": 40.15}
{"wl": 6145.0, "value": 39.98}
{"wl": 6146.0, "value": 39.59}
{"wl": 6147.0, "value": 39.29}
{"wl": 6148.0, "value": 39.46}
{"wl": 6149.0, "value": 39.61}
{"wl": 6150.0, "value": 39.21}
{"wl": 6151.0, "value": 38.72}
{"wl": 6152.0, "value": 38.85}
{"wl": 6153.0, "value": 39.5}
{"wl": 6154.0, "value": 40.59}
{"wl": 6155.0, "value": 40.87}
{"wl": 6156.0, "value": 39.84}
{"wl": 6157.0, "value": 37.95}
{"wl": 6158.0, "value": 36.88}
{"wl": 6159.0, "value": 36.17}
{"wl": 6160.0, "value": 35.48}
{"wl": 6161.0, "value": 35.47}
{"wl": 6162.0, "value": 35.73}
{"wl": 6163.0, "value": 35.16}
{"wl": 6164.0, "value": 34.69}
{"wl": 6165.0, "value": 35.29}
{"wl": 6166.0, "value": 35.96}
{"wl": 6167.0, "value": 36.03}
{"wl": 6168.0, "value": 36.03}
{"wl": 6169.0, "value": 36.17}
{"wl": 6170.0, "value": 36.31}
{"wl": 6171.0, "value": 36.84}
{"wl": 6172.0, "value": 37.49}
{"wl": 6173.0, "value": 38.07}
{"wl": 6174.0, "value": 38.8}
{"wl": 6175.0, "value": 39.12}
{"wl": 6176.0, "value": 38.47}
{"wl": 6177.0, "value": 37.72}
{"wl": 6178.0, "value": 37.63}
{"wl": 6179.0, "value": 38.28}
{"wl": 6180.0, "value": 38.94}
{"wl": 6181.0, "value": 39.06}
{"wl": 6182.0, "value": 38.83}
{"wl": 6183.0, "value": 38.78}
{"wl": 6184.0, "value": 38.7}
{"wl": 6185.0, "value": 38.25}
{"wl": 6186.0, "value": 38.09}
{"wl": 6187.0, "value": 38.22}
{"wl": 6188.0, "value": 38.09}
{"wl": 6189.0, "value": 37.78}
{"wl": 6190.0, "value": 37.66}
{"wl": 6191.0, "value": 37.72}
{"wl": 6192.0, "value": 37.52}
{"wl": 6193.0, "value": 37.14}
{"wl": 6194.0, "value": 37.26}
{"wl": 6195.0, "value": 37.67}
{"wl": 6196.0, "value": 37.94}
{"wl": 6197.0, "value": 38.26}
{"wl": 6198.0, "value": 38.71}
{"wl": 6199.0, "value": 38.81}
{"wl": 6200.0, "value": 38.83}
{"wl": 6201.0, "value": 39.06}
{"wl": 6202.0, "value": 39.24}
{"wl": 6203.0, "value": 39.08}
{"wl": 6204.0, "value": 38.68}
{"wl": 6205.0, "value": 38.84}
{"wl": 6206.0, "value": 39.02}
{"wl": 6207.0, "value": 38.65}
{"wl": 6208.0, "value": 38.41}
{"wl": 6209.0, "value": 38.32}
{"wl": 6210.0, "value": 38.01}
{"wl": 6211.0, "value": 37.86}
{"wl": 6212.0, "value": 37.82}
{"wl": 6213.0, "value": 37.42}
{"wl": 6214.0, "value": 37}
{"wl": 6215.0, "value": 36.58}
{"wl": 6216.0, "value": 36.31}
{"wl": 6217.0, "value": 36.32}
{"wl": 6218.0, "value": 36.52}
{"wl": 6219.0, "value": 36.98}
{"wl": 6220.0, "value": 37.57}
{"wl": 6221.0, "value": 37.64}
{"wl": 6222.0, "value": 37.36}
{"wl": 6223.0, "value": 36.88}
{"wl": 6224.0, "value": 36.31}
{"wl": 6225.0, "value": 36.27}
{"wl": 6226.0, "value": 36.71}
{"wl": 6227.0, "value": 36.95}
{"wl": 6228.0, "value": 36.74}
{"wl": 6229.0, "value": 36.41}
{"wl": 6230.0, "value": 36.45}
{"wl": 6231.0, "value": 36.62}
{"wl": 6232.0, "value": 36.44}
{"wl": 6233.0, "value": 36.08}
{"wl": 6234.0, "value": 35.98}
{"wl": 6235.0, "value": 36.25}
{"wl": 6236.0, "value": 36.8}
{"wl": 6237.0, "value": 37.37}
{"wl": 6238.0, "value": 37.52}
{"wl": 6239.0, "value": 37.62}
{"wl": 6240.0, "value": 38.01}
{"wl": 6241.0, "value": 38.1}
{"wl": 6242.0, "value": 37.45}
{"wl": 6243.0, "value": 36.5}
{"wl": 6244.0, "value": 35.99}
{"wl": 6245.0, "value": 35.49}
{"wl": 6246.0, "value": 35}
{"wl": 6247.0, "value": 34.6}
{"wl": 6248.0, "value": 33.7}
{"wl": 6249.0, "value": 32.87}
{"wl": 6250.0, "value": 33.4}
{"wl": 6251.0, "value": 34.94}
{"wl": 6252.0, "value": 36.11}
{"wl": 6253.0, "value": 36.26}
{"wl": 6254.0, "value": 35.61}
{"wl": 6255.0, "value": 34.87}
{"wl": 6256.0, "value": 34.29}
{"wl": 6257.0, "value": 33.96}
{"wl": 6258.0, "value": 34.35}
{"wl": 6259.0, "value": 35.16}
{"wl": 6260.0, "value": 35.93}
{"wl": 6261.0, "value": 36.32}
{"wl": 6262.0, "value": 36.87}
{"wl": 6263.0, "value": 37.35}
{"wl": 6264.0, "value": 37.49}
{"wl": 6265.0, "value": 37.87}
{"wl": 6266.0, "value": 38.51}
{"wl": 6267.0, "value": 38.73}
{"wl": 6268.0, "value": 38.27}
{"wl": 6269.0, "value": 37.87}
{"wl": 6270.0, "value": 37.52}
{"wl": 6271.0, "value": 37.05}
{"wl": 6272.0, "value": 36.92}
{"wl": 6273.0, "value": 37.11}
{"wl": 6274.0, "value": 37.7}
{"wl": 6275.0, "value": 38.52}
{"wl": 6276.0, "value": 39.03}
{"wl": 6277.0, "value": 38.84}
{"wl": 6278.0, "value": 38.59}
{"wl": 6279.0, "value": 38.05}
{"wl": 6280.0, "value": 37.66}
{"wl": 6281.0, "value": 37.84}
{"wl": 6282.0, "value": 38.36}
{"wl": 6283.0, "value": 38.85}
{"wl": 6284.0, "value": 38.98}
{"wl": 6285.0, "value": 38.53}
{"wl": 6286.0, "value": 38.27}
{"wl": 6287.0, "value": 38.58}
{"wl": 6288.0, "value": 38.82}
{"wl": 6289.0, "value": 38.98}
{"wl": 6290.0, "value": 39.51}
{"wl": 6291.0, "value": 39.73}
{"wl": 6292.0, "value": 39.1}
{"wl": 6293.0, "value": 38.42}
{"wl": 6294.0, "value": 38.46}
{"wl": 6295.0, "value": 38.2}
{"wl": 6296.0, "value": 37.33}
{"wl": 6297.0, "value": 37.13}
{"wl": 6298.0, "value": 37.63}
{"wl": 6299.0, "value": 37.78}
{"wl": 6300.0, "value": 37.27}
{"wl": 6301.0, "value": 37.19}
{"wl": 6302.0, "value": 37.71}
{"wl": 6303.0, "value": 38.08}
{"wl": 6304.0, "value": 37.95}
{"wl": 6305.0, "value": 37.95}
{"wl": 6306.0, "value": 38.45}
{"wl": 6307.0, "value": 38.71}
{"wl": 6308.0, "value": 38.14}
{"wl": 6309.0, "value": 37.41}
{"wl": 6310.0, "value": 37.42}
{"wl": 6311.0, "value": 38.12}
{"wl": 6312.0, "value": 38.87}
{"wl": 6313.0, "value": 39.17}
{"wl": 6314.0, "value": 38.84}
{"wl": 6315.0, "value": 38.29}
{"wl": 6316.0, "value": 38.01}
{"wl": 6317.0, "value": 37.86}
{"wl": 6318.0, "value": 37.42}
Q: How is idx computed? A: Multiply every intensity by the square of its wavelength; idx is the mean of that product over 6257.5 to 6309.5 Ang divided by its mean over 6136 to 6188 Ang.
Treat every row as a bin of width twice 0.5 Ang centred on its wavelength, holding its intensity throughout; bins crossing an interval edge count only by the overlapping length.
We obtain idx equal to 1.04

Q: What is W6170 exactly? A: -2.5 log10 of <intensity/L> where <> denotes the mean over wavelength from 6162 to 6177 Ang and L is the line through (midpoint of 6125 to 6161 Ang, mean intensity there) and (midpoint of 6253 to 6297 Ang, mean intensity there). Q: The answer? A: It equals 0.06 mag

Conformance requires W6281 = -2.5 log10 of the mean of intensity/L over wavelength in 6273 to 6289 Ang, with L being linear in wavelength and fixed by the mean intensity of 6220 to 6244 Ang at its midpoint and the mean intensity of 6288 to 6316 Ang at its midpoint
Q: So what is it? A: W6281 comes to -0.02 mag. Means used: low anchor 36.9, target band 38.4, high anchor 38.2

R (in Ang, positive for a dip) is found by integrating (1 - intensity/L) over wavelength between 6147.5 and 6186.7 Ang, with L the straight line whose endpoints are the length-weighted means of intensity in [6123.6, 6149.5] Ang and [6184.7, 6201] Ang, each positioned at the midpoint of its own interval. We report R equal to 0.9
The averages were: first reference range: 39.4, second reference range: 38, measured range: 37.8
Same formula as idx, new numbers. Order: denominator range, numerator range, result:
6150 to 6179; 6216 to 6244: 1.01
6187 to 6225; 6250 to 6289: 1.01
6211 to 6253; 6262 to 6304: 1.06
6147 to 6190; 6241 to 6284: 1.00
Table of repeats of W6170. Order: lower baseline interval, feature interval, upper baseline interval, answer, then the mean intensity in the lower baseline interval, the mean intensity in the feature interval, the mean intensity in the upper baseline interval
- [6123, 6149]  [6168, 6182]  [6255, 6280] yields 0.024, 39.4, 37.9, 37.1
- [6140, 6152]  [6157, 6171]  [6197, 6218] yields 0.091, 39.4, 35.9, 38.1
